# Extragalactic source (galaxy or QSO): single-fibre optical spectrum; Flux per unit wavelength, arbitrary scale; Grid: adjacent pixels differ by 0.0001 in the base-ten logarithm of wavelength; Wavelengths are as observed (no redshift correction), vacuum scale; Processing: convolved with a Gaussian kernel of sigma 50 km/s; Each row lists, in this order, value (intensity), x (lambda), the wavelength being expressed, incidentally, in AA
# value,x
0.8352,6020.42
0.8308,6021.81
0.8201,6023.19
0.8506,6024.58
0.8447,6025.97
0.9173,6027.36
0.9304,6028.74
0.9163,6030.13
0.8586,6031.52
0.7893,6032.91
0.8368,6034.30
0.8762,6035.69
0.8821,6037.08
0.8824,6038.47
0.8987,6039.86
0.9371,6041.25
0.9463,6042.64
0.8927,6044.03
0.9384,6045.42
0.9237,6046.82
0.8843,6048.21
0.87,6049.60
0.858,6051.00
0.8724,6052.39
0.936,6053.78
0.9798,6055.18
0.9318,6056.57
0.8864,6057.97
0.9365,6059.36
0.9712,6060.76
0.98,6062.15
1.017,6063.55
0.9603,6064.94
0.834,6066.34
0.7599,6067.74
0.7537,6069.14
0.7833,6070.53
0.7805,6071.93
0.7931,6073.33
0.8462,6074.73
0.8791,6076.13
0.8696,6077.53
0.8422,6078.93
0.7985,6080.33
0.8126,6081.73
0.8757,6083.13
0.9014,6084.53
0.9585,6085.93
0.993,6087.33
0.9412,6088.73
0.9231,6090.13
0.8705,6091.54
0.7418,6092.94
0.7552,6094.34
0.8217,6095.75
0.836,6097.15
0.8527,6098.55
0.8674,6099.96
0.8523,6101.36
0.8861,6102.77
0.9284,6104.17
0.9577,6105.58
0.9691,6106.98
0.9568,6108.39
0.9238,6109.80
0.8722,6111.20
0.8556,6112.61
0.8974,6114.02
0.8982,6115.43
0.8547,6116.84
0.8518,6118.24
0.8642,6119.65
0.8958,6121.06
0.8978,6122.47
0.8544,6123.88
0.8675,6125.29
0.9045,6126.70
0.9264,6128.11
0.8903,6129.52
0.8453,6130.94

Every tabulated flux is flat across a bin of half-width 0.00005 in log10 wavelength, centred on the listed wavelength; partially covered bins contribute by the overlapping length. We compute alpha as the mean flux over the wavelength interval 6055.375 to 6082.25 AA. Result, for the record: 0.867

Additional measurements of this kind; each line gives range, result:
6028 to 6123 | 0.883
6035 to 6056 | 0.905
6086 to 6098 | 0.866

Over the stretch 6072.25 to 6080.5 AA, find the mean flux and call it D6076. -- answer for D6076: 0.837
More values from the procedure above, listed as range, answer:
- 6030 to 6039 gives 0.859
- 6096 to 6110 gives 0.9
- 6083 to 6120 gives 0.886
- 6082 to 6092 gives 0.92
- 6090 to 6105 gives 0.846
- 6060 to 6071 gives 0.885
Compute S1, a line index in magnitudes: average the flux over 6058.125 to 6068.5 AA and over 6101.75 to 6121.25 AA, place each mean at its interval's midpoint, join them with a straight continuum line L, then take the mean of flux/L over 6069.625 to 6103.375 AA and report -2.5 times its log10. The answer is 0.07 mag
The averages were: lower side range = 0.92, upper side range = 0.9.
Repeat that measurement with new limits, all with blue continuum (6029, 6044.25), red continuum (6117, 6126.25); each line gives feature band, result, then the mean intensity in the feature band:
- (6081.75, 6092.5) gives -0.04 mag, 0.912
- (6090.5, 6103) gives 0.06 mag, 0.831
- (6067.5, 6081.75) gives 0.09 mag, 0.812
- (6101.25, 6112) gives -0.06 mag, 0.921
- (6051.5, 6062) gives -0.06 mag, 0.932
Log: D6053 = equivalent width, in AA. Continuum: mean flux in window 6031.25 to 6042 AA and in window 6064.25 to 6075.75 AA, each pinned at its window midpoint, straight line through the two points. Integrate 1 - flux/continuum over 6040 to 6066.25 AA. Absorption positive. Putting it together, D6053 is -2.6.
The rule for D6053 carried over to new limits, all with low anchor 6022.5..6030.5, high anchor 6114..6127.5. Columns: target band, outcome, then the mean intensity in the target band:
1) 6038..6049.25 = -0.4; 0.913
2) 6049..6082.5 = 0.2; 0.873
